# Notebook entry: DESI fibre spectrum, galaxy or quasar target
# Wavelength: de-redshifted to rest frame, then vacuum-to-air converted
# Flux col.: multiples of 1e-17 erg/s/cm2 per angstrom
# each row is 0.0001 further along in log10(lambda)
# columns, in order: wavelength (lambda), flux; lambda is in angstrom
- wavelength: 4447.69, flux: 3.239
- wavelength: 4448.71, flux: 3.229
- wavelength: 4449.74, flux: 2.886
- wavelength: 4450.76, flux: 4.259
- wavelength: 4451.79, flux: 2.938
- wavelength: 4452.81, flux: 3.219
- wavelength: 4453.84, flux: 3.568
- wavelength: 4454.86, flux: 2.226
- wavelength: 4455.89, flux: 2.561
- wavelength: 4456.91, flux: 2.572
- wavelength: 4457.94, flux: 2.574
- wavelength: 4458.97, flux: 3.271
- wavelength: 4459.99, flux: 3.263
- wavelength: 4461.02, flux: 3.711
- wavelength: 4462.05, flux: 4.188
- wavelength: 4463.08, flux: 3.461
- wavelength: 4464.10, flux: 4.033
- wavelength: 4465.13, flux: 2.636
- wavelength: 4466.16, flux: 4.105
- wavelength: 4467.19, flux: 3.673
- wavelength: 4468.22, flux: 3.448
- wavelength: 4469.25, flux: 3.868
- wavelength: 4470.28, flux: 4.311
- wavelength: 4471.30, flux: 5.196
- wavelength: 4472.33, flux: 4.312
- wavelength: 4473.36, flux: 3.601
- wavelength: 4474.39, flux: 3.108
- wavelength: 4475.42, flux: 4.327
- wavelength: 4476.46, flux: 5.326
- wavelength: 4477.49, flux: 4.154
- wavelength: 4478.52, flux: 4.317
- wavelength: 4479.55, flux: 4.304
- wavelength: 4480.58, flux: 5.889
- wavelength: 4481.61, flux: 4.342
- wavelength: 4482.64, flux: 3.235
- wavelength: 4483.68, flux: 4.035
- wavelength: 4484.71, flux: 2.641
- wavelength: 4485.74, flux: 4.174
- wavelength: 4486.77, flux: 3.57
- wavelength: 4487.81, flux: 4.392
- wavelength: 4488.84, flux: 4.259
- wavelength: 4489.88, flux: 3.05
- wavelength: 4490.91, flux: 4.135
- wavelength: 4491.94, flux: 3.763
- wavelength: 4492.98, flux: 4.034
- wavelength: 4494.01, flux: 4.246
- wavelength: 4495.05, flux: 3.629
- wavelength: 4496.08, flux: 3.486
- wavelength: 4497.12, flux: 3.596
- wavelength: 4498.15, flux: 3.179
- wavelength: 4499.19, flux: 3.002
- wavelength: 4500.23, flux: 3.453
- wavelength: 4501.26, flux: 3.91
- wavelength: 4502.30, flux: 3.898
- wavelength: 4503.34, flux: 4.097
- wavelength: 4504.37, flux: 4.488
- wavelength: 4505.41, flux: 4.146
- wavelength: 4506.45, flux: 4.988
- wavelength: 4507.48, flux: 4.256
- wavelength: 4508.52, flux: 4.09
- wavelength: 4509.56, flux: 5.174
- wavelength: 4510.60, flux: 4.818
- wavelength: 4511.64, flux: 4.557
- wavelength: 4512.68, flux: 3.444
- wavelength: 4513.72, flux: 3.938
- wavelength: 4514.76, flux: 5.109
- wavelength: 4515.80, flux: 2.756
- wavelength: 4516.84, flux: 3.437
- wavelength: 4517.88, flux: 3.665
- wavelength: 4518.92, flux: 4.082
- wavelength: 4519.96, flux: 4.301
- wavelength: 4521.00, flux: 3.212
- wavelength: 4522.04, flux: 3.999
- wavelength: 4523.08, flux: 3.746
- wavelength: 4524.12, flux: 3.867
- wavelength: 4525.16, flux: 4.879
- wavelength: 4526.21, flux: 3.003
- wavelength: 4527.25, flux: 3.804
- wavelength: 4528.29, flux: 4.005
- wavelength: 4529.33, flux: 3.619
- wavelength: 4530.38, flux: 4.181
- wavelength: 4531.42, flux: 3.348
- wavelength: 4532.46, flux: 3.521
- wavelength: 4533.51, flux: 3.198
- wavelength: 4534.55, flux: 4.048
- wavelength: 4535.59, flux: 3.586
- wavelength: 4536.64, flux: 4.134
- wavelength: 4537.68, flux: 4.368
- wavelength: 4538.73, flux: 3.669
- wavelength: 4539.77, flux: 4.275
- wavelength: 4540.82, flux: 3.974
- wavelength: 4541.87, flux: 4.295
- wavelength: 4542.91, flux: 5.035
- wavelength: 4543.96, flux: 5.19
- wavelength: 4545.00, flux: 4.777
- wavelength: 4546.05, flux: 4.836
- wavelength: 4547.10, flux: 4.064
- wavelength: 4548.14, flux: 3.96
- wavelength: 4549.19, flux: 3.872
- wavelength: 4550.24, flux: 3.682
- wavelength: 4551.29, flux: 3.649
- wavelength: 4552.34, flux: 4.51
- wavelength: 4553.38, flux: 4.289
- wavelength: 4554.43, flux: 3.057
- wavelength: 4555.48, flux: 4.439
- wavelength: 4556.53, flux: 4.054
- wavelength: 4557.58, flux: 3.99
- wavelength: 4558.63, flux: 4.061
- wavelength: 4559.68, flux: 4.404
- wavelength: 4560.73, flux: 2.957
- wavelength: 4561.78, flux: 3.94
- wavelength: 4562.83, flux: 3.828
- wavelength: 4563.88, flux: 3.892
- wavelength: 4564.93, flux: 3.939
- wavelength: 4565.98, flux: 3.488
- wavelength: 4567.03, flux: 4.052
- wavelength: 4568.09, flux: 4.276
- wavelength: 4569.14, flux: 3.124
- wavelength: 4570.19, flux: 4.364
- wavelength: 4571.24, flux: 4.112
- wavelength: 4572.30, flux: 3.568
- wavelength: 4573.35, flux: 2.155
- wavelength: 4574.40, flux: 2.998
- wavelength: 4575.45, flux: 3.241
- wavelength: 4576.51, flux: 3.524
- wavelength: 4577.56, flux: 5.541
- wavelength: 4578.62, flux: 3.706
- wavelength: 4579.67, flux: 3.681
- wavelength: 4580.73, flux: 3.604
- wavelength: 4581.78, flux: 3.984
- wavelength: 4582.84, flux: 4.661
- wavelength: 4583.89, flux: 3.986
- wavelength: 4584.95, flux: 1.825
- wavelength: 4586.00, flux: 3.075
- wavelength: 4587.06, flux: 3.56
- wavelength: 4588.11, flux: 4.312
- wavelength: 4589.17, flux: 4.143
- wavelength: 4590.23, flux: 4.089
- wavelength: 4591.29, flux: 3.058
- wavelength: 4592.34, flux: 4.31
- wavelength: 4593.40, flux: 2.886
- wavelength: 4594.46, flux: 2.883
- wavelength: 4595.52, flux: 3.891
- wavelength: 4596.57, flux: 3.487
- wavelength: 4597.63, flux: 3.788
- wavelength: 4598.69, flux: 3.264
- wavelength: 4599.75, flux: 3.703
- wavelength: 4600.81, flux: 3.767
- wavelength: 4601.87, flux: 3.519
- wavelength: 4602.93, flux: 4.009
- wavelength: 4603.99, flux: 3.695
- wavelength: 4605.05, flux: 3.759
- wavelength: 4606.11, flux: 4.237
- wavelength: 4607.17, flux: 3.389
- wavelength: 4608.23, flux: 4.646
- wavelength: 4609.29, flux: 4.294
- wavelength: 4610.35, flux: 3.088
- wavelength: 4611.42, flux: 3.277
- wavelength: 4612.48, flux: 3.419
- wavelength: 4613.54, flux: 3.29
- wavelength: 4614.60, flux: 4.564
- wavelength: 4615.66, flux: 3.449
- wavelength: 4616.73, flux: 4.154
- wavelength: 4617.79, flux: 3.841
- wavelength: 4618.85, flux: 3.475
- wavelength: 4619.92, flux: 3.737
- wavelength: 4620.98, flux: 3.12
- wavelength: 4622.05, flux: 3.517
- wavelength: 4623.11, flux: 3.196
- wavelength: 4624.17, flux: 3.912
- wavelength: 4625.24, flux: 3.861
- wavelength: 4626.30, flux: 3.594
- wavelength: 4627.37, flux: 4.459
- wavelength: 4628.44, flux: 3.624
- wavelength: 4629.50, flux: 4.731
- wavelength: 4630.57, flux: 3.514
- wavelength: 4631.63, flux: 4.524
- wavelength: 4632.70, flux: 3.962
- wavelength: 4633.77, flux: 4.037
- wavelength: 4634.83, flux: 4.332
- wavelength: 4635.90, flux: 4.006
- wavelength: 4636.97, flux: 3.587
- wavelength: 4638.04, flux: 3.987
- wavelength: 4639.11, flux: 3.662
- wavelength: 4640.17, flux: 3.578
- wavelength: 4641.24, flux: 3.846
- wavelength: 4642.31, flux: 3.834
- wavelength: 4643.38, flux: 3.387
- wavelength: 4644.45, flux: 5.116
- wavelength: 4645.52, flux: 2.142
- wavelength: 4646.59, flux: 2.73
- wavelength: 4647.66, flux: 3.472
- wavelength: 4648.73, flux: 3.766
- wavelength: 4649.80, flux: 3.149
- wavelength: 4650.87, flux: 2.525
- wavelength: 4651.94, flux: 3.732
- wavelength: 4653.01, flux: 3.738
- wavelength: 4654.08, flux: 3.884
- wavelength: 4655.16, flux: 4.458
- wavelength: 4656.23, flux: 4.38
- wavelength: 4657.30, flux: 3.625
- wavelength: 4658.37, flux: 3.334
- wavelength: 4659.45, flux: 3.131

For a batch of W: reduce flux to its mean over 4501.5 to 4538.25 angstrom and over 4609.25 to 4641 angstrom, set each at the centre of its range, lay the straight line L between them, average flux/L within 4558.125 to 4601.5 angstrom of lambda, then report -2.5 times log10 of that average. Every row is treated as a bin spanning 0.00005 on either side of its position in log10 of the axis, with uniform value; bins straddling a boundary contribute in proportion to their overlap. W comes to 0.05 mag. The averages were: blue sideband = 3.99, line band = 3.68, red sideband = 3.79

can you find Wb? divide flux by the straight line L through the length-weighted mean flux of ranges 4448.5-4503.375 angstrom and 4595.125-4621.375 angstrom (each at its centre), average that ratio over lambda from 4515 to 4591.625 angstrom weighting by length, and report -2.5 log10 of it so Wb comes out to -0.04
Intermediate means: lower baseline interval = 3.72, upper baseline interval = 3.72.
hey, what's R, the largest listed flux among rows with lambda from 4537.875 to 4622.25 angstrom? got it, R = 5.541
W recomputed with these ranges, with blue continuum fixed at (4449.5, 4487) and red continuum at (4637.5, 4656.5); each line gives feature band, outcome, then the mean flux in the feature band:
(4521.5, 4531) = -0.06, 3.89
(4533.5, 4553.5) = -0.14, 4.19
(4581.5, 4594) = 0.00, 3.65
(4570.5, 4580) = 0.01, 3.63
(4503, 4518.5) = -0.14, 4.2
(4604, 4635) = -0.05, 3.82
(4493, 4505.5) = -0.02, 3.76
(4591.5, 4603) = 0.03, 3.56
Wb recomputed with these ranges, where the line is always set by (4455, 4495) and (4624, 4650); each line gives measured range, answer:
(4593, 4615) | 0.04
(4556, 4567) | -0.02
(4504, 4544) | -0.06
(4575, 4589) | 0.01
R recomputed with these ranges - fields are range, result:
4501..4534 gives 5.174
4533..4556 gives 5.19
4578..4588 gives 4.661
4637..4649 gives 5.116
